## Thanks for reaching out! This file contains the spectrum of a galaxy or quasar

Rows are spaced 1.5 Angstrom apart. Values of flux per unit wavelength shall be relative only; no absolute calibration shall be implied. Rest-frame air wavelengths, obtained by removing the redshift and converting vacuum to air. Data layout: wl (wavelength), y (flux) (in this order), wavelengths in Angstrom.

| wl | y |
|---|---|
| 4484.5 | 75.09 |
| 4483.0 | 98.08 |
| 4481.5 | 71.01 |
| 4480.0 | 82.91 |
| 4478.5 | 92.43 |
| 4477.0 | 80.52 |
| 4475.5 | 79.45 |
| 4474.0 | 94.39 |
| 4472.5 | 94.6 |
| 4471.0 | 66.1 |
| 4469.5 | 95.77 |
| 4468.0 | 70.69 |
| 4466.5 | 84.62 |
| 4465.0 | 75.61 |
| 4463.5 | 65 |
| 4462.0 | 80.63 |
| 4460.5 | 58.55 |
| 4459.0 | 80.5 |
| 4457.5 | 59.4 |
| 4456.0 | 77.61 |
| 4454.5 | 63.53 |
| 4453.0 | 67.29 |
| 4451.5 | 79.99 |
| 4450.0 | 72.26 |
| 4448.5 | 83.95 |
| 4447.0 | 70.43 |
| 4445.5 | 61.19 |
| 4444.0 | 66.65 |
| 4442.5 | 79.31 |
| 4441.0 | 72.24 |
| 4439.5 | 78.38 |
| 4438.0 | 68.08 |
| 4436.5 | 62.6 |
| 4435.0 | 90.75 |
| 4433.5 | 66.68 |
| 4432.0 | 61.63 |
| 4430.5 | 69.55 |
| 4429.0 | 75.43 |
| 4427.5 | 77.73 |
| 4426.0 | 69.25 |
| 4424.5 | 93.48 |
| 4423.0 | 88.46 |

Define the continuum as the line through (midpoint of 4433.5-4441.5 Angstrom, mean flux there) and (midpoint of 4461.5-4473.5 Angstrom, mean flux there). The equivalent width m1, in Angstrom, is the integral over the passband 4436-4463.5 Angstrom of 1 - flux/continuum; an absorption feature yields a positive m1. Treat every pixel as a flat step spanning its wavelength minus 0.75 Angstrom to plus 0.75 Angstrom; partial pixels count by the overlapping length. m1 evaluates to 1.76 Angstrom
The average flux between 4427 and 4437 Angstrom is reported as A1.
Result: 72.1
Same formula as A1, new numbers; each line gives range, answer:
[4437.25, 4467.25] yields 72.3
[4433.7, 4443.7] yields 74.4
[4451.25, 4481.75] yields 77.2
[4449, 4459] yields 71.1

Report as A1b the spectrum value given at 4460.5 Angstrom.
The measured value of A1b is 58.55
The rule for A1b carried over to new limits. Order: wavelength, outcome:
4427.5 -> 77.73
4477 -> 80.52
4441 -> 72.24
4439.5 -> 78.38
